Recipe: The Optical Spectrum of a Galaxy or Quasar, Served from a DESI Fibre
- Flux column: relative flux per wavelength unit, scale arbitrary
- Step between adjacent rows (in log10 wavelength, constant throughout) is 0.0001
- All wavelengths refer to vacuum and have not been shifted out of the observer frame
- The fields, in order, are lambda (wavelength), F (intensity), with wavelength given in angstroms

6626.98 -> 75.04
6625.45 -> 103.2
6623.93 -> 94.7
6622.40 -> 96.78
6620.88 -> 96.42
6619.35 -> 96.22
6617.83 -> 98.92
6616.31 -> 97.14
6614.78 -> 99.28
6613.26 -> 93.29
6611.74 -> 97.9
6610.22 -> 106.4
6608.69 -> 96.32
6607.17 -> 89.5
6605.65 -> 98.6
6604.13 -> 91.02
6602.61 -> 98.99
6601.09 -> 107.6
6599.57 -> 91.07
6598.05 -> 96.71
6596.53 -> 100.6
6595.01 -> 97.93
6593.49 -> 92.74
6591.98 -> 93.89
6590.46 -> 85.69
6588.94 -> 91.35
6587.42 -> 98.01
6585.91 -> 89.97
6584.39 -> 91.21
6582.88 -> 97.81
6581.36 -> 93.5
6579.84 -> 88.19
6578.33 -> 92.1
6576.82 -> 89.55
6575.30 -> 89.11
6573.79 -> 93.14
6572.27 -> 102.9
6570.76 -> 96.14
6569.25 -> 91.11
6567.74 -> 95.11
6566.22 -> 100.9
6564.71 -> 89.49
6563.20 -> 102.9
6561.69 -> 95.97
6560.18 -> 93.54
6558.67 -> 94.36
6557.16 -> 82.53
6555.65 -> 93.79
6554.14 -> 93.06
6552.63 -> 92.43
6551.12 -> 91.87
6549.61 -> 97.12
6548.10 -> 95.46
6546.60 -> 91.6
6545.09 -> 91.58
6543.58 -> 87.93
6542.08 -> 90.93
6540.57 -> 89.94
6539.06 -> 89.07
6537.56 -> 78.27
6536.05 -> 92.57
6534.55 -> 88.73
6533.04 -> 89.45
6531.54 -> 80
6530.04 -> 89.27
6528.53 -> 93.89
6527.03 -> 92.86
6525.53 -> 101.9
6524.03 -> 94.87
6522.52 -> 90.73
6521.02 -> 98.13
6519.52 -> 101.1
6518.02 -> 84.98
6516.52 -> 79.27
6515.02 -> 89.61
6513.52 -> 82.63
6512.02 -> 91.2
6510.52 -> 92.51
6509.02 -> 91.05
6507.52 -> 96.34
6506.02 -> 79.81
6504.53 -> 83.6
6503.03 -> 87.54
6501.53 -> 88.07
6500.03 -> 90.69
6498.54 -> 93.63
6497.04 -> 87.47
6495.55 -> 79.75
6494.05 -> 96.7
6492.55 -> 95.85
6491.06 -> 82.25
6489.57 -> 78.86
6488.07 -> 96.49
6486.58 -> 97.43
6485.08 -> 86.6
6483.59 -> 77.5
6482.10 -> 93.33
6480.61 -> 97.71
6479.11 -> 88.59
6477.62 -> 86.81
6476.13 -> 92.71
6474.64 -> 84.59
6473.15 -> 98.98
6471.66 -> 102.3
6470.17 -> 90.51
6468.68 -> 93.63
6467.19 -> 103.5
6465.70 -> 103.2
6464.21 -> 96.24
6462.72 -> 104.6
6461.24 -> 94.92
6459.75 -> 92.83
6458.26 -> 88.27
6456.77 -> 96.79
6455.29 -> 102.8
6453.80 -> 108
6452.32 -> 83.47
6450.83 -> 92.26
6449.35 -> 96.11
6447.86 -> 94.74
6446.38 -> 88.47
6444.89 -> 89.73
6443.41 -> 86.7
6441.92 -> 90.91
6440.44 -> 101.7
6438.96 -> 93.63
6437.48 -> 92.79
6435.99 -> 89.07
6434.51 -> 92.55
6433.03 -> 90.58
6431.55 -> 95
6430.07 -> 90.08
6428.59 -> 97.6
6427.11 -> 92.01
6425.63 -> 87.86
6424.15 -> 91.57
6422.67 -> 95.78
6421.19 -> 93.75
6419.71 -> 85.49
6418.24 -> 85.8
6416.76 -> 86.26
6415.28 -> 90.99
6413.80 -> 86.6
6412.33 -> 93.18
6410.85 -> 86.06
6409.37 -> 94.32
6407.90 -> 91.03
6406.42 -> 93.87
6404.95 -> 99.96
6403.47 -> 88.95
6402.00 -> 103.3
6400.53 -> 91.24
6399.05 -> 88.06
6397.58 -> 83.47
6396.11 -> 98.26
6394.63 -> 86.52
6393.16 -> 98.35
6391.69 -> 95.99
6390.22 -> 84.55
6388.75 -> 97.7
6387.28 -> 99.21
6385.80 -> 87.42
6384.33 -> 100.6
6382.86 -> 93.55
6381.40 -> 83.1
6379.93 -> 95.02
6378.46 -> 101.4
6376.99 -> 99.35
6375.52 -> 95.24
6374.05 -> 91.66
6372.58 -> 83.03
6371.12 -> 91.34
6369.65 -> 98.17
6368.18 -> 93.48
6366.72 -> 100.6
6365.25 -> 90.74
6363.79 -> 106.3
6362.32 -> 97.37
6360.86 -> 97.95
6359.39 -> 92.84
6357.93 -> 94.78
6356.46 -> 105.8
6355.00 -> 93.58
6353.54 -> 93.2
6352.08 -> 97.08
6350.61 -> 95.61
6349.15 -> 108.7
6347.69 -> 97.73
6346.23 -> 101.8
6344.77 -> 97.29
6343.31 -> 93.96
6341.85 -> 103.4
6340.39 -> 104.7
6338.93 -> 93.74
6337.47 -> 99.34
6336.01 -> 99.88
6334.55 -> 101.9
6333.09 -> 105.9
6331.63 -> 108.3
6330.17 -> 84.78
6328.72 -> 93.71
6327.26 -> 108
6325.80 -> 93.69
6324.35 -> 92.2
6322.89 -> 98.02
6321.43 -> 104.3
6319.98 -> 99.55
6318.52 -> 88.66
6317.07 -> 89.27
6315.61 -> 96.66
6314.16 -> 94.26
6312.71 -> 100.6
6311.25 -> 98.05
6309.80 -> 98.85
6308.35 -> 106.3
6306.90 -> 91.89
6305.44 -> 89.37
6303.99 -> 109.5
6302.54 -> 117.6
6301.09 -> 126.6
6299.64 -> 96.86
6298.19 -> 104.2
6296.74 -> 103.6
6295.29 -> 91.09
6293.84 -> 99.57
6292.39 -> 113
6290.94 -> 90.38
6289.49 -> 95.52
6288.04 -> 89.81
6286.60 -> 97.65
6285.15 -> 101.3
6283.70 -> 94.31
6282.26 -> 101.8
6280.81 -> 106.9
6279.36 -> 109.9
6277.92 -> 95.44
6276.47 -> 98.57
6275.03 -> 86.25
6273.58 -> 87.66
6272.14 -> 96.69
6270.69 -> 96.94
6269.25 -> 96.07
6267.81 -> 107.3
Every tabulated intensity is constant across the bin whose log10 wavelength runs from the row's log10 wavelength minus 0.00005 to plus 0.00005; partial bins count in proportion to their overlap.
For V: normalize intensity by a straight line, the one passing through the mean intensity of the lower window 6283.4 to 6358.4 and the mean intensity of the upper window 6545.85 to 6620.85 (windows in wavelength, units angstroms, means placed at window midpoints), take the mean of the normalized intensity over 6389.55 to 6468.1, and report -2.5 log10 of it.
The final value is 0.050 mag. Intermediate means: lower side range 99.2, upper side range 94.8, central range 93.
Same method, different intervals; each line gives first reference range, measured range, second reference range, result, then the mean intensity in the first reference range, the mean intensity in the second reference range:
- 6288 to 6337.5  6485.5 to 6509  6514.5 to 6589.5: 0.06 mag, 99.6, 92.2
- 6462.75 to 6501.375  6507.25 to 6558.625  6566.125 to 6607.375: 0.03 mag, 92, 94.4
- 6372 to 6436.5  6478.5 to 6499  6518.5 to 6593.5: 0.04 mag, 92.2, 92.5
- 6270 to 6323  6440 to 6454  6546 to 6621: 0.05 mag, 99.1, 94.8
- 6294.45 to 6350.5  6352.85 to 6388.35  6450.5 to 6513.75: 0.02 mag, 99.8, 92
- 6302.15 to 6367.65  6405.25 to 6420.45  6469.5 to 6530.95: 0.06 mag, 98.5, 90.4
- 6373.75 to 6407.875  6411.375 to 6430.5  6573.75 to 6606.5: 0.04 mag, 93.7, 94.1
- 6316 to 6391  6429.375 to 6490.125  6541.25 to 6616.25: 0.03 mag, 96.6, 94.4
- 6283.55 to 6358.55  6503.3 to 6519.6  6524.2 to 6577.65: 0.07 mag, 99.2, 92.3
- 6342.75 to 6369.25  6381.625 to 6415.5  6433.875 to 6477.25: 0.04 mag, 97.8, 94.6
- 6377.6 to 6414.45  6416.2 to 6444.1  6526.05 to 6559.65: 0.01 mag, 92.9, 90.4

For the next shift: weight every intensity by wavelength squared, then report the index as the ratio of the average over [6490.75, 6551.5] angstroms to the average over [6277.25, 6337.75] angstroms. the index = 1.0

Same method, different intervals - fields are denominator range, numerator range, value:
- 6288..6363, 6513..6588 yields 1.00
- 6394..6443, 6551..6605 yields 1.08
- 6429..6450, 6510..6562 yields 1.01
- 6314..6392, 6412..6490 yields 0.99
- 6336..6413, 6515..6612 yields 1.04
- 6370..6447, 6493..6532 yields 1.01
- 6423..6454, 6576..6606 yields 1.07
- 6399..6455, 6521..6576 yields 1.04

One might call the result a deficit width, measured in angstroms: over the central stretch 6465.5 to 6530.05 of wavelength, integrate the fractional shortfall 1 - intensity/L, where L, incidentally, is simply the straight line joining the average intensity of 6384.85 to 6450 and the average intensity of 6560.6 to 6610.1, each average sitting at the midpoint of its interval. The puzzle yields 1.6 angstroms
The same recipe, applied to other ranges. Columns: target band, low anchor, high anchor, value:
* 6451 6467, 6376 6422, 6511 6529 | -0.9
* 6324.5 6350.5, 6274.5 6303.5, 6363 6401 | -0.6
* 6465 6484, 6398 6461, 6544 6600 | -0.2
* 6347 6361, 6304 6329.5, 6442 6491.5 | -0.2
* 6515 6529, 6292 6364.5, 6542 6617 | 0.4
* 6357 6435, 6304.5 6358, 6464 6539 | 1.8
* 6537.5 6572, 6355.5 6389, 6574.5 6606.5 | 0.5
